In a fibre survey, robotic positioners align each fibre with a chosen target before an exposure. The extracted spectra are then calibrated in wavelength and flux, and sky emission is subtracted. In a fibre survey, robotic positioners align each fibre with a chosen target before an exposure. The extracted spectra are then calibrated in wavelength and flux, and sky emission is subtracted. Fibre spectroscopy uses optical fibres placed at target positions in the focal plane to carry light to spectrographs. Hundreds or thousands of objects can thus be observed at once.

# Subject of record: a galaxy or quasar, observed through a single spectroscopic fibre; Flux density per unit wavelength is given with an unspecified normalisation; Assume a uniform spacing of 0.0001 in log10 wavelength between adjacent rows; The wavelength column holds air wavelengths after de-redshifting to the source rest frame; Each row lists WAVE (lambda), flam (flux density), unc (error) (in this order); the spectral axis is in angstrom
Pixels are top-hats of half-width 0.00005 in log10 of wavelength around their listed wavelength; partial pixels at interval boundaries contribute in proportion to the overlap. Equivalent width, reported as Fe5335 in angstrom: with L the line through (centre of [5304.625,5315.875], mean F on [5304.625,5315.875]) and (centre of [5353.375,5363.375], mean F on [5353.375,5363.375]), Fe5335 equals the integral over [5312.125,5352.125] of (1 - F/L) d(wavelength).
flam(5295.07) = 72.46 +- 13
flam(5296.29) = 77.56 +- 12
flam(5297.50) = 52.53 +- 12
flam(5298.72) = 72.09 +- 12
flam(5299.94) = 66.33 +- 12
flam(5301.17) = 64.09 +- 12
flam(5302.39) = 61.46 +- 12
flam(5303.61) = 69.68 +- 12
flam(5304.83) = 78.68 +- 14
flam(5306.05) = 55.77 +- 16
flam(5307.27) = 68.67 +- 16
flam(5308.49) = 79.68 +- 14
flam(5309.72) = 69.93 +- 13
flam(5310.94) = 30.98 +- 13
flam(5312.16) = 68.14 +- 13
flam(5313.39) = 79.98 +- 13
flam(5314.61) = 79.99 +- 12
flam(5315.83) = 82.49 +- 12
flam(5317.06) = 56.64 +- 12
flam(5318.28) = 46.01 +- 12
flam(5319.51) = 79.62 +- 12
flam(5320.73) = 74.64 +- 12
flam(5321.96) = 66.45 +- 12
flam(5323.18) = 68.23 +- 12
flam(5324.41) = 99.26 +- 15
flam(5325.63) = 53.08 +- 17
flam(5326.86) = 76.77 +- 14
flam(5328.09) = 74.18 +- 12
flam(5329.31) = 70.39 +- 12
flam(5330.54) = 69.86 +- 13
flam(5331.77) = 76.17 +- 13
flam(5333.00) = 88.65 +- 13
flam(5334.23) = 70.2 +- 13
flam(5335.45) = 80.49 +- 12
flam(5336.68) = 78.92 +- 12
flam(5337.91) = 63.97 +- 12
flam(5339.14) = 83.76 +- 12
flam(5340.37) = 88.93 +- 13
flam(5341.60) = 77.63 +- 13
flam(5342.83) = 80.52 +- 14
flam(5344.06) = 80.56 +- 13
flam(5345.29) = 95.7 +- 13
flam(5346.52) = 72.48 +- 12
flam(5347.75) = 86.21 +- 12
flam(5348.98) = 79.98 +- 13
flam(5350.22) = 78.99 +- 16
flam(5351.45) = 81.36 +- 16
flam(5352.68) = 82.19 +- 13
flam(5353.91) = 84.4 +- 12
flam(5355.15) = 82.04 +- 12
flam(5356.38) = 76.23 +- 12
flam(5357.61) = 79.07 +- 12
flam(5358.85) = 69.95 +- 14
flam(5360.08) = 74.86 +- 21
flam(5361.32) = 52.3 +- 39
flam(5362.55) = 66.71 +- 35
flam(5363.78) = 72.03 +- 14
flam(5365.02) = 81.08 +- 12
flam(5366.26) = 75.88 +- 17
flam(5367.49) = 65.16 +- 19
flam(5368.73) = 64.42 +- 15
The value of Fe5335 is -3.2 angstrom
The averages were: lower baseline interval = 68.5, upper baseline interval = 73.1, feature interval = 76.2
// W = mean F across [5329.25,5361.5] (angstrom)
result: 78.4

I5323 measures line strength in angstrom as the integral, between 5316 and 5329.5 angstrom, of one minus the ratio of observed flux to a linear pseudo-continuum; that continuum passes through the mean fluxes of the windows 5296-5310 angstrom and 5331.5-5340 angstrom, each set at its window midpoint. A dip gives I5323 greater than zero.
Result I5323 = 0.7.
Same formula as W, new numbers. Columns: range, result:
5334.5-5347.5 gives 80.2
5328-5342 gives 77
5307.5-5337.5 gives 71.6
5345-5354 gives 82.1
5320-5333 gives 73.7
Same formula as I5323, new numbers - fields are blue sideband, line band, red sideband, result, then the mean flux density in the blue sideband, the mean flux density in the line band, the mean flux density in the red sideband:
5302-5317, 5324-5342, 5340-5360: -0.23 angstrom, 68.5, 76.6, 80.8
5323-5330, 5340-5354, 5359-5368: -2.07 angstrom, 73.9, 82.2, 69.8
